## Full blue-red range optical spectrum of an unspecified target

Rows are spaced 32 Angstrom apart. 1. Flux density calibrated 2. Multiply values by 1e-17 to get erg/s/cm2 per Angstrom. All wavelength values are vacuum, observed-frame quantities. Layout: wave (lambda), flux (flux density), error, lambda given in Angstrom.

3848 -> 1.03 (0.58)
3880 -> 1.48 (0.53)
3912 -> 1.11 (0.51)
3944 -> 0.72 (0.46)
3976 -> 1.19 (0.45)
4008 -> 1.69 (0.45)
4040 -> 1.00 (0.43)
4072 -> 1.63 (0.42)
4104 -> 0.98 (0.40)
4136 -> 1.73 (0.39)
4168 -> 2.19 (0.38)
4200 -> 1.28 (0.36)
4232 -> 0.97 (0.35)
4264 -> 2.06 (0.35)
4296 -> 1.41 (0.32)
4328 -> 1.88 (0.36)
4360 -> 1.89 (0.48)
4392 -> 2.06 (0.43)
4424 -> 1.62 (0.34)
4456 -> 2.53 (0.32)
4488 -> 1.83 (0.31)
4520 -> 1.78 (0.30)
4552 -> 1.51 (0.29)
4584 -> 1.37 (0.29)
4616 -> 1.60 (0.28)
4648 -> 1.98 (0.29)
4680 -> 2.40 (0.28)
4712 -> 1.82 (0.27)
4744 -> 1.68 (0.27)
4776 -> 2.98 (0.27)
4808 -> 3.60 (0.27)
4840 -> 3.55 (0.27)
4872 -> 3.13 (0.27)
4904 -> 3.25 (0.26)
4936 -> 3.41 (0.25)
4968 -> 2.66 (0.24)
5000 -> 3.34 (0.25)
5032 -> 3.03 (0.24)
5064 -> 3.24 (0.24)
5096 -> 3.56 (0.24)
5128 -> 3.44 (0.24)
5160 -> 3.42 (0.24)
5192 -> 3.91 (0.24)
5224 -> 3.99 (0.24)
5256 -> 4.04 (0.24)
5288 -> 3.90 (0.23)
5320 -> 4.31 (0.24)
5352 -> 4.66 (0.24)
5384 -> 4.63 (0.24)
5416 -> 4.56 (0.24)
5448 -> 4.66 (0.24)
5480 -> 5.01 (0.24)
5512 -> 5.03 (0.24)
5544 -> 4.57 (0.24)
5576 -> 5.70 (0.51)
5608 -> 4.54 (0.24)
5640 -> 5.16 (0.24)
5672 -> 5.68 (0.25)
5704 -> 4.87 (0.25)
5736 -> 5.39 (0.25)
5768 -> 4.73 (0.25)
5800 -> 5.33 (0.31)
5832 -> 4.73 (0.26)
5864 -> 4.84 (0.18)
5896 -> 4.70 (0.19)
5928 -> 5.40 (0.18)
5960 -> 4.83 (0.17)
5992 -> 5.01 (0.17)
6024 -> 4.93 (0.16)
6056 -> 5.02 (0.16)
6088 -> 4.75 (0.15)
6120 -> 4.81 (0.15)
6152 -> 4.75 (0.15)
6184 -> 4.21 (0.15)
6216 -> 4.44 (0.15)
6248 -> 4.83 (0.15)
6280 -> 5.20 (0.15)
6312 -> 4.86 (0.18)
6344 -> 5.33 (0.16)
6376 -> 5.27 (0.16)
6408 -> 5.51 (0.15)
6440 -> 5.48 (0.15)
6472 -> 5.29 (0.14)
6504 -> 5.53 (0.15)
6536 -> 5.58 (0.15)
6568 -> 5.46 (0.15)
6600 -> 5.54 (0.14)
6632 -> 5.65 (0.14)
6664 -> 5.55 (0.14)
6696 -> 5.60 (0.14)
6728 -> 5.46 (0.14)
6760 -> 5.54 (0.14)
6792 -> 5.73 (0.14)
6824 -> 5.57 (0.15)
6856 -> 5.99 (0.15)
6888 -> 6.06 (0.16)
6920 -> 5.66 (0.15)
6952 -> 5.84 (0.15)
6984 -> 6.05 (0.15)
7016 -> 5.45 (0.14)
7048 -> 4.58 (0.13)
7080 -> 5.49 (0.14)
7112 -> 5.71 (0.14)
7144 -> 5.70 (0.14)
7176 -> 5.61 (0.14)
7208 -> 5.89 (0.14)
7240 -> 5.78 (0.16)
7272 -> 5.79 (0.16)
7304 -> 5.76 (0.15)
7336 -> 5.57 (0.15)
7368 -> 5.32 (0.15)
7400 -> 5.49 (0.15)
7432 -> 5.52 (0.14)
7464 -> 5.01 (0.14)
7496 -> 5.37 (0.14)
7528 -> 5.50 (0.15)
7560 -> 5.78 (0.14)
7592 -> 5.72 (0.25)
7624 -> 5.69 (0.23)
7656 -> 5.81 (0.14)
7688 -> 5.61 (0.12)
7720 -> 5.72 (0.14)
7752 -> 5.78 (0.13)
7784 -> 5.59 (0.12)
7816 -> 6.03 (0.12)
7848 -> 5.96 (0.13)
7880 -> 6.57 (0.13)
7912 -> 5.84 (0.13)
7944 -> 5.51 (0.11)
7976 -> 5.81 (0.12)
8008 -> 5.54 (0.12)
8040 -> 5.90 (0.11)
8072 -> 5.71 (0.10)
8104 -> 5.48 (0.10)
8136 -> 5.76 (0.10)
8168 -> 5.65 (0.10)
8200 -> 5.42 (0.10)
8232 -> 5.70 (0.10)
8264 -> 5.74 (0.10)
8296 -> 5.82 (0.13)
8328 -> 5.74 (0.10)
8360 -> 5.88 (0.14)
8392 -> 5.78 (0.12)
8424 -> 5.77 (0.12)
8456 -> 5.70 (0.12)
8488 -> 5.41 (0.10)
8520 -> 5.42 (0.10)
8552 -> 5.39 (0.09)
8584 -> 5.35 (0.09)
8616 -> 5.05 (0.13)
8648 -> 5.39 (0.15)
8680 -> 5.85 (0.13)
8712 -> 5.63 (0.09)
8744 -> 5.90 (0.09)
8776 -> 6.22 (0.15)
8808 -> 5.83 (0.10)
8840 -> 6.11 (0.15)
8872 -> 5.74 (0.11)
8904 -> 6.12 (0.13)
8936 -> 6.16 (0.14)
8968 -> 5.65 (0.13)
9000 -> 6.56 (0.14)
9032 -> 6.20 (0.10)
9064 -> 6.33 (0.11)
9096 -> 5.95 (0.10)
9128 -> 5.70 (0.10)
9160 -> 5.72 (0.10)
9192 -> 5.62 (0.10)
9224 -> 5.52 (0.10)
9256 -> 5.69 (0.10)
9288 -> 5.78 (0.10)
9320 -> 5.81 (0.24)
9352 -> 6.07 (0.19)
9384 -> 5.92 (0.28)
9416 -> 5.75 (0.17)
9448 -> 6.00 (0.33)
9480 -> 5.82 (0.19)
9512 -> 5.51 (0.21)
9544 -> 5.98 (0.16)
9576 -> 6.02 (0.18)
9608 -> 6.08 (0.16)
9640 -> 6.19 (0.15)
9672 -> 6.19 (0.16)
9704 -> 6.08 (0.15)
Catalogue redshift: 0.20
